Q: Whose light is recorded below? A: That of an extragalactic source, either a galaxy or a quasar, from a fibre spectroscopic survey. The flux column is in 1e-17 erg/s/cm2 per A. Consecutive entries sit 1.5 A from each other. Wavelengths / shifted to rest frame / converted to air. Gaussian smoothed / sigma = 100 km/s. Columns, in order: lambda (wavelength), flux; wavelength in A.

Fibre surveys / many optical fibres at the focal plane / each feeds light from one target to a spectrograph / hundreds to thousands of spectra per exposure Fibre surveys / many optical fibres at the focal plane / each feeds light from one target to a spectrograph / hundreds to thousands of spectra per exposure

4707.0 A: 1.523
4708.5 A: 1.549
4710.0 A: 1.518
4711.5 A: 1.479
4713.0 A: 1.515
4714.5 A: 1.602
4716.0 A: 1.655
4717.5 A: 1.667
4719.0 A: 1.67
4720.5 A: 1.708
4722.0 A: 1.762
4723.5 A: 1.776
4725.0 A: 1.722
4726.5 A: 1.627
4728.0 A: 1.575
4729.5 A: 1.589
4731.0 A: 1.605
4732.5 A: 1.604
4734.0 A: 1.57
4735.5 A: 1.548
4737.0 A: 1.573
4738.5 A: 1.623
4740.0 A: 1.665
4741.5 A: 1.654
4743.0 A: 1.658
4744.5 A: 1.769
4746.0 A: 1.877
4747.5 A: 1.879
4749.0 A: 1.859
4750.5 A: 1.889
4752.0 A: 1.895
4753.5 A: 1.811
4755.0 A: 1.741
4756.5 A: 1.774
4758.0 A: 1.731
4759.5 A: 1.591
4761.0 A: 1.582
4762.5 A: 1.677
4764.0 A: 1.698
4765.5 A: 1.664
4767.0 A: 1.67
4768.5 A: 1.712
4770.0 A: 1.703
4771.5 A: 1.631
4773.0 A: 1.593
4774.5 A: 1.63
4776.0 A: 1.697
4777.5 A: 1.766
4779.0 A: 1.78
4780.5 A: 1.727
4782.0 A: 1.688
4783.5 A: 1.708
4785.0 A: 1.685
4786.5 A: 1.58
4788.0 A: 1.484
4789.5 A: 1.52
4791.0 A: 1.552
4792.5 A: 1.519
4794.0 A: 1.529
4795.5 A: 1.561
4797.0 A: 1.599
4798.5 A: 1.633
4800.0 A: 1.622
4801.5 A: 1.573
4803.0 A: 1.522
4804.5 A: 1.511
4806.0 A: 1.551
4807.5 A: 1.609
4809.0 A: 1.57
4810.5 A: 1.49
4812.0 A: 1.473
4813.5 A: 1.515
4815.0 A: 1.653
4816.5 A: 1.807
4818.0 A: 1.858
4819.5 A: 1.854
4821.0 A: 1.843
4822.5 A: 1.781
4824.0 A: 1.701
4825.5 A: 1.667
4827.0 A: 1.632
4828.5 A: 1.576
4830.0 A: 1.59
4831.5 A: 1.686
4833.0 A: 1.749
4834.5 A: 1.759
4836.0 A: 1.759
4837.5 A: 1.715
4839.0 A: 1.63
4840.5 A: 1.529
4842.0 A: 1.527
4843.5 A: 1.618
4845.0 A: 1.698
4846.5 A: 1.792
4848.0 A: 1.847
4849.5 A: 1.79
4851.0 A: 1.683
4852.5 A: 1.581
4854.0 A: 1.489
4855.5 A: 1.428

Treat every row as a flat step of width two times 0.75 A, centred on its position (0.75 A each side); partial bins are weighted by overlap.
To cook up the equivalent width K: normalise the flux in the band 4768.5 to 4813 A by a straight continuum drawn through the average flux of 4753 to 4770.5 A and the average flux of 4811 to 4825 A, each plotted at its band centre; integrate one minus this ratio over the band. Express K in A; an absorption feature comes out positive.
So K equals 2.6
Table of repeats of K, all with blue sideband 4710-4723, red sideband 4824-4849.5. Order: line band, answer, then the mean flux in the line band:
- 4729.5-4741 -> 0.3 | 1.6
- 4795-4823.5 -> 0.6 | 1.63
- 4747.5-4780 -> -1.5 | 1.72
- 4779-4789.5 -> 0.1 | 1.65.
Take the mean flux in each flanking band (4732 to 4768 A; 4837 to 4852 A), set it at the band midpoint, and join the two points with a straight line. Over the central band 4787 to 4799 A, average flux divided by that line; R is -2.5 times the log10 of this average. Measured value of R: 0.10 mag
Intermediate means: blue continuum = 1.71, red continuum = 1.68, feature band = 1.55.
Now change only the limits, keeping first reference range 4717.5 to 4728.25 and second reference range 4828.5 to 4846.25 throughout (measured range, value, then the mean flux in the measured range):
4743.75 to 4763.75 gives -0.05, 1.77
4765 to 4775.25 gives 0.02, 1.66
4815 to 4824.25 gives -0.08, 1.8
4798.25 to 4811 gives 0.07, 1.56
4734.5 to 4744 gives 0.04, 1.62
